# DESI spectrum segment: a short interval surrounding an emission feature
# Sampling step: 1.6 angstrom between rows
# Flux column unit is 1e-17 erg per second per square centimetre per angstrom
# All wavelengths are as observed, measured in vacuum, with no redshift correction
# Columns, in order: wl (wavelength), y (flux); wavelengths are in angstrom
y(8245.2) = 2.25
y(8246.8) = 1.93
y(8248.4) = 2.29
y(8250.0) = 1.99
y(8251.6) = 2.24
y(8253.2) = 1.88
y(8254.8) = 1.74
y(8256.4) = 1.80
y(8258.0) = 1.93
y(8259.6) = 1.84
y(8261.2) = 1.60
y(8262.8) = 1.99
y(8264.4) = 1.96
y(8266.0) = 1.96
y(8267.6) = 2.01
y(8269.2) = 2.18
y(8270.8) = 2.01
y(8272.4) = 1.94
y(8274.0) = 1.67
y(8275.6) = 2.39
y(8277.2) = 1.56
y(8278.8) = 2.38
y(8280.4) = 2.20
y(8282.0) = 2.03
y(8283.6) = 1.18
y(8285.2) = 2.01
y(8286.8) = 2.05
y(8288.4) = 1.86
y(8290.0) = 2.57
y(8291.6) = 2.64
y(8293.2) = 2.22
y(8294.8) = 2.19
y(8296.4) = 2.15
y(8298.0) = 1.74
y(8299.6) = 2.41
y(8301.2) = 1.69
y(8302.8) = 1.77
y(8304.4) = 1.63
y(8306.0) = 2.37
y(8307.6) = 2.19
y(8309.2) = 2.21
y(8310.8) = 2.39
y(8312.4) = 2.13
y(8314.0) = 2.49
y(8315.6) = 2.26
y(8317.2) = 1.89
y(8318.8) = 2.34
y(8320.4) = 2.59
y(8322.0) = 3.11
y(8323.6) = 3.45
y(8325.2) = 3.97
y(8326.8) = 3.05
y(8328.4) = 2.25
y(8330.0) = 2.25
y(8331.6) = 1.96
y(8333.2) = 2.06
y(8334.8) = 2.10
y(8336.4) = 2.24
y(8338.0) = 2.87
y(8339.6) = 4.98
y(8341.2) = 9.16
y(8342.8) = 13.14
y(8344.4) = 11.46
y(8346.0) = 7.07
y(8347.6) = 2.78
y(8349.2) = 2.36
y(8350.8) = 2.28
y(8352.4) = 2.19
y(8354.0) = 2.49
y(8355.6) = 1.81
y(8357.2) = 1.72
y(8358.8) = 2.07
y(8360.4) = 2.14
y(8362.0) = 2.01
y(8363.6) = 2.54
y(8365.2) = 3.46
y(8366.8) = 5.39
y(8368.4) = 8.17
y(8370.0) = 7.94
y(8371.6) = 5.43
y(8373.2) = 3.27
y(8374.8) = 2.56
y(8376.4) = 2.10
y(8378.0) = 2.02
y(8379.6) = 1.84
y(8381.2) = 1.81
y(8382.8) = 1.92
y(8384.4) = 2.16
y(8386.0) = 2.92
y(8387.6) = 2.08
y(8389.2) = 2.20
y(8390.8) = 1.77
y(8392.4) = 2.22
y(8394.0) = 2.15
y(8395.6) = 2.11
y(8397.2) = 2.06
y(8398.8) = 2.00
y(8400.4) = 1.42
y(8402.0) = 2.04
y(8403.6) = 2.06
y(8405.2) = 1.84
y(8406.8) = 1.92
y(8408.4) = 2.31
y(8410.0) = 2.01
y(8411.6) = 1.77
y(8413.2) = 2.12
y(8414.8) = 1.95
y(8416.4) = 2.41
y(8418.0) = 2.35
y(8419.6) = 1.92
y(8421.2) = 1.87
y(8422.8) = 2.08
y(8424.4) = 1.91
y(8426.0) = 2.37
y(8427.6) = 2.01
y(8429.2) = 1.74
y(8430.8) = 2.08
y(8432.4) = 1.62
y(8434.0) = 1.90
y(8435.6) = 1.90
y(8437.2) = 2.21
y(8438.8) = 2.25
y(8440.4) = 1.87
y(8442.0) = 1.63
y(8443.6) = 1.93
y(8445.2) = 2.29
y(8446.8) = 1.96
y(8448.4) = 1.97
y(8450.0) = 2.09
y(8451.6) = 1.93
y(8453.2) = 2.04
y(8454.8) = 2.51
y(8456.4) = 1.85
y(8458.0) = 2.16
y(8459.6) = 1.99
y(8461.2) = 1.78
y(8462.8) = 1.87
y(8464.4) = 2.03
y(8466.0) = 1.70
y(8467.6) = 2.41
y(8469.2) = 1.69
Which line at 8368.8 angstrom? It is [N II] 6583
